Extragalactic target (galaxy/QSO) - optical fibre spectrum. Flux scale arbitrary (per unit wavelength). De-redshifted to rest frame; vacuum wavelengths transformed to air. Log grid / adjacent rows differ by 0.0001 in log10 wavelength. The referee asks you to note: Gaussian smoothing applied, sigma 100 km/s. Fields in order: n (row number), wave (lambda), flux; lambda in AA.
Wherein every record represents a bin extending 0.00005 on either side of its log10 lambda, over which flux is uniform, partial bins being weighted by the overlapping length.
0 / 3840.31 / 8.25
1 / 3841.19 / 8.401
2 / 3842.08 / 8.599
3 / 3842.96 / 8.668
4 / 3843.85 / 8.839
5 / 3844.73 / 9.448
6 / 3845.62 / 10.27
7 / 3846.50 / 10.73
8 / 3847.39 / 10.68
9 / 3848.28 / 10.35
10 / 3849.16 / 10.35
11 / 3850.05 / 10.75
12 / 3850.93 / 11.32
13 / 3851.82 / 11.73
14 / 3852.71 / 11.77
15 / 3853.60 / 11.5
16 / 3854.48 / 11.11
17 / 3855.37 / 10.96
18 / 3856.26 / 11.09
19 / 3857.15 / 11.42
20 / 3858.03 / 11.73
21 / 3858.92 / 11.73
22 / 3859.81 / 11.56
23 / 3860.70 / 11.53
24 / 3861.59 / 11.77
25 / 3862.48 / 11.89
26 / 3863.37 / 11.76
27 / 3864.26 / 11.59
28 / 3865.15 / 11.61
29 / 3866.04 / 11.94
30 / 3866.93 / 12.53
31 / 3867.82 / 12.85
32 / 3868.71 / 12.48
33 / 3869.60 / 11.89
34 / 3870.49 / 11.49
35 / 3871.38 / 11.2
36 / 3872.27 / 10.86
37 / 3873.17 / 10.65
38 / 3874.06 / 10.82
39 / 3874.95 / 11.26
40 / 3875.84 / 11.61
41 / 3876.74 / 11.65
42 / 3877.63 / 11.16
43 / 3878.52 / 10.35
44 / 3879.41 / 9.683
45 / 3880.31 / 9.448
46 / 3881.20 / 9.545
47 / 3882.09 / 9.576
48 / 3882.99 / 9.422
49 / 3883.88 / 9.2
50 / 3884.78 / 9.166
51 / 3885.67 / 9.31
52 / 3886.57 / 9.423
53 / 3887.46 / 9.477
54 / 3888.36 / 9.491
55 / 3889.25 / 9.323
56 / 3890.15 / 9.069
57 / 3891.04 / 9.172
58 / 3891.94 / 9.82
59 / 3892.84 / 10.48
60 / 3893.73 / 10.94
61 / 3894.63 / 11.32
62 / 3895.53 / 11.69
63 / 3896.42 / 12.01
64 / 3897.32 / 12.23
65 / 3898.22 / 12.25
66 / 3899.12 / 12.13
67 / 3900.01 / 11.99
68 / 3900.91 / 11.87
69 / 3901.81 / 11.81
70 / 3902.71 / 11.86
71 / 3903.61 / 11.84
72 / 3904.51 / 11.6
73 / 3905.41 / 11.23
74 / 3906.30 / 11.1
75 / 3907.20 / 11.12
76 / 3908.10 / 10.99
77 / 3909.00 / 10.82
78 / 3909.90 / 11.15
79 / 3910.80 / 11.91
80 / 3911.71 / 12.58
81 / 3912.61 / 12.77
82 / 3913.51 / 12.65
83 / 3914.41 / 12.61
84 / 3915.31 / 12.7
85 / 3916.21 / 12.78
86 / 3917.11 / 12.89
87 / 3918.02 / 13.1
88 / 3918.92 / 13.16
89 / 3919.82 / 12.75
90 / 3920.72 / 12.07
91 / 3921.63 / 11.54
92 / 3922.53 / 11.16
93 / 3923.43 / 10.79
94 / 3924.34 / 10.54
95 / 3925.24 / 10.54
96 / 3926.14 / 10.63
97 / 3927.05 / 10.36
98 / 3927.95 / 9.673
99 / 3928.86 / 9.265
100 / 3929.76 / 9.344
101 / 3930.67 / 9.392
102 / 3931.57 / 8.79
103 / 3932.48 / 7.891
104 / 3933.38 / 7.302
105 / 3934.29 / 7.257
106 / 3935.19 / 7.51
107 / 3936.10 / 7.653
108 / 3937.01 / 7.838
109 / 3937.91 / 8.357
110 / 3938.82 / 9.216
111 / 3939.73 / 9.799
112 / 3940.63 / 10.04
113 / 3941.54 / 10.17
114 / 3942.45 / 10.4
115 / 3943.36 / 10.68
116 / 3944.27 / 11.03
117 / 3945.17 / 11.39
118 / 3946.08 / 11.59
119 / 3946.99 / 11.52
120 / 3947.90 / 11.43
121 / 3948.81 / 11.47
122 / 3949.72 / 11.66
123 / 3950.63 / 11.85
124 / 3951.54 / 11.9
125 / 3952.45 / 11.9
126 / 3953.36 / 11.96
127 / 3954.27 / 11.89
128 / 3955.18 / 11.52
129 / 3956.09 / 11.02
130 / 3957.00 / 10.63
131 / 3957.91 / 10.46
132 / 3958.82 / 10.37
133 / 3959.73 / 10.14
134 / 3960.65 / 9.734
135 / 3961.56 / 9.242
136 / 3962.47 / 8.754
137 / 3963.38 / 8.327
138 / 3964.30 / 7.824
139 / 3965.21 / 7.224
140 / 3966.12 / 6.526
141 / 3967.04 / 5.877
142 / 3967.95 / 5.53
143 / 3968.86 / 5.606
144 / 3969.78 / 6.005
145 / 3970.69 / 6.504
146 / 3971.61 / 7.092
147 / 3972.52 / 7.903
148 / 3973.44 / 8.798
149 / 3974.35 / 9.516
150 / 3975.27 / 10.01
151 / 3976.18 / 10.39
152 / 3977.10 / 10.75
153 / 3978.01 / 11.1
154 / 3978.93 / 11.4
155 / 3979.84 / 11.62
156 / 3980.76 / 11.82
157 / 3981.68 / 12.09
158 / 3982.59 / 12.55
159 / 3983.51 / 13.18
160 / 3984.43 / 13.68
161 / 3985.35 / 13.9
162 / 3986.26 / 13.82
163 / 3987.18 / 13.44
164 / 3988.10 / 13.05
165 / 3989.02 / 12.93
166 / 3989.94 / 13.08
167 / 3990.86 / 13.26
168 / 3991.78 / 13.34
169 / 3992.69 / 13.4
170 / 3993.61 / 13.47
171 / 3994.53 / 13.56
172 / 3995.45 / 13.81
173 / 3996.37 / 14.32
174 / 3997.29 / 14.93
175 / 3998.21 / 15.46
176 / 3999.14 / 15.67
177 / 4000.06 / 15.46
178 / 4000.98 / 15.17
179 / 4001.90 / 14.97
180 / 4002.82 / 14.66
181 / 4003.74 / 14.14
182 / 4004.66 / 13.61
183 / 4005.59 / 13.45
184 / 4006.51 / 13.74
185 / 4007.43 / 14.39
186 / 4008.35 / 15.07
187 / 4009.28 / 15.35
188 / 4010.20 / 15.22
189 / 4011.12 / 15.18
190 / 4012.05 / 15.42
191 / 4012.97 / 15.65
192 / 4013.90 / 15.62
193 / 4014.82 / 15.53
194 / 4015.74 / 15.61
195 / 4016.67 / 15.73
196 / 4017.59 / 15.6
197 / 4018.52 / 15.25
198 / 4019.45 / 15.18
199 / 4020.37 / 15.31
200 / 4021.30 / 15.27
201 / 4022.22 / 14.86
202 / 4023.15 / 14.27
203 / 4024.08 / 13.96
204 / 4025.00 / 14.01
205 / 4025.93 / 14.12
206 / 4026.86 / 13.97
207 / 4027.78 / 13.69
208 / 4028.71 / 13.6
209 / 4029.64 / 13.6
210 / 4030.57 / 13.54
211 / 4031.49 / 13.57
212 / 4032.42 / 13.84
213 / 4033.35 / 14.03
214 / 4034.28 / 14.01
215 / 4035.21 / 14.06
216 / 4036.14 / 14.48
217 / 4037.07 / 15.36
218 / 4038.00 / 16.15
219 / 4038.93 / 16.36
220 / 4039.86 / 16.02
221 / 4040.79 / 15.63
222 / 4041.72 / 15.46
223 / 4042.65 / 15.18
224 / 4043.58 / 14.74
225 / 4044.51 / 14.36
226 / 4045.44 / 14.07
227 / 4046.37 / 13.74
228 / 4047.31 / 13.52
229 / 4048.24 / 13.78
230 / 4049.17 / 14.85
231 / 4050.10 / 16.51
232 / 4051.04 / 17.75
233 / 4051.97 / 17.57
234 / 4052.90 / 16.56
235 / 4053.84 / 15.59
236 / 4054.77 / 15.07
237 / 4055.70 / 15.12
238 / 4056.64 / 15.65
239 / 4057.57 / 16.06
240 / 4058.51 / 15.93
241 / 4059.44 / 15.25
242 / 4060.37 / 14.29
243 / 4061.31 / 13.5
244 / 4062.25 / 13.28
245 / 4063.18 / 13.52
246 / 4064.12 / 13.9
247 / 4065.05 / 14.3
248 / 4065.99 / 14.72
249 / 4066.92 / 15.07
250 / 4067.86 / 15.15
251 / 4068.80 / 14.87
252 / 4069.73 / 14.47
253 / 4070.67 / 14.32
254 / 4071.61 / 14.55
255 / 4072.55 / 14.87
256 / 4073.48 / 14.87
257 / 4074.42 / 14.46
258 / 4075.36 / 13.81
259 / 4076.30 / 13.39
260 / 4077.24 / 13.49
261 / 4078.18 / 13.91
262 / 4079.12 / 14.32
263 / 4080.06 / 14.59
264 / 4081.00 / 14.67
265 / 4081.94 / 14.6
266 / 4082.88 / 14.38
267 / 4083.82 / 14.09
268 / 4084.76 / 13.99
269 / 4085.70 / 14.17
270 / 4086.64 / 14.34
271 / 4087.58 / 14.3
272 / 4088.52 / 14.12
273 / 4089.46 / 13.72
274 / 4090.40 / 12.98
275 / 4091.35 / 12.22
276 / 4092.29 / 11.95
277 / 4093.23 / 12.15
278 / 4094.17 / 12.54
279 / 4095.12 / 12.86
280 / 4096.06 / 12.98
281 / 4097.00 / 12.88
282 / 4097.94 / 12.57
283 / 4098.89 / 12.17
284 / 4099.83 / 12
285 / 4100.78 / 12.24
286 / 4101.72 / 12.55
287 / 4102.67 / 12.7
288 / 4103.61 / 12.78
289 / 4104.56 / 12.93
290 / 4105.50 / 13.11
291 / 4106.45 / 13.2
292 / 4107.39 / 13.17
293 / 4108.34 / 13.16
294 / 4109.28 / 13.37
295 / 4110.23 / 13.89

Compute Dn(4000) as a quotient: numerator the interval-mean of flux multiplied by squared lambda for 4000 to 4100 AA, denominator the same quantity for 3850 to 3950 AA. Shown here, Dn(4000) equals 1.4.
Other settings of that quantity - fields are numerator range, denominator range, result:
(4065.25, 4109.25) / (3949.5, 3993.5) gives 1.37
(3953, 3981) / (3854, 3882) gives 0.85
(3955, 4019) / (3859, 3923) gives 1.13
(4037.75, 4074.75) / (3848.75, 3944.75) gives 1.50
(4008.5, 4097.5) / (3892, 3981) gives 1.48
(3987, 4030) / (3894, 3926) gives 1.28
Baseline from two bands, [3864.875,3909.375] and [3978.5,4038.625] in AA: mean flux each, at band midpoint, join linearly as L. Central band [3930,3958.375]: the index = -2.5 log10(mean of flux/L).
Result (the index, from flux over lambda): 0.22 mag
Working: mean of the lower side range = 10.9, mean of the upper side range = 14.2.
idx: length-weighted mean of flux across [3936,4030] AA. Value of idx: 12.1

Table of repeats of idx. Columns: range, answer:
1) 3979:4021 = 14.2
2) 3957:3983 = 9.07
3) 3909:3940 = 10.5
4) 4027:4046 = 14.6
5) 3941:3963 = 10.9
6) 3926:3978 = 9.43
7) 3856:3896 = 10.8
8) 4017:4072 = 14.8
